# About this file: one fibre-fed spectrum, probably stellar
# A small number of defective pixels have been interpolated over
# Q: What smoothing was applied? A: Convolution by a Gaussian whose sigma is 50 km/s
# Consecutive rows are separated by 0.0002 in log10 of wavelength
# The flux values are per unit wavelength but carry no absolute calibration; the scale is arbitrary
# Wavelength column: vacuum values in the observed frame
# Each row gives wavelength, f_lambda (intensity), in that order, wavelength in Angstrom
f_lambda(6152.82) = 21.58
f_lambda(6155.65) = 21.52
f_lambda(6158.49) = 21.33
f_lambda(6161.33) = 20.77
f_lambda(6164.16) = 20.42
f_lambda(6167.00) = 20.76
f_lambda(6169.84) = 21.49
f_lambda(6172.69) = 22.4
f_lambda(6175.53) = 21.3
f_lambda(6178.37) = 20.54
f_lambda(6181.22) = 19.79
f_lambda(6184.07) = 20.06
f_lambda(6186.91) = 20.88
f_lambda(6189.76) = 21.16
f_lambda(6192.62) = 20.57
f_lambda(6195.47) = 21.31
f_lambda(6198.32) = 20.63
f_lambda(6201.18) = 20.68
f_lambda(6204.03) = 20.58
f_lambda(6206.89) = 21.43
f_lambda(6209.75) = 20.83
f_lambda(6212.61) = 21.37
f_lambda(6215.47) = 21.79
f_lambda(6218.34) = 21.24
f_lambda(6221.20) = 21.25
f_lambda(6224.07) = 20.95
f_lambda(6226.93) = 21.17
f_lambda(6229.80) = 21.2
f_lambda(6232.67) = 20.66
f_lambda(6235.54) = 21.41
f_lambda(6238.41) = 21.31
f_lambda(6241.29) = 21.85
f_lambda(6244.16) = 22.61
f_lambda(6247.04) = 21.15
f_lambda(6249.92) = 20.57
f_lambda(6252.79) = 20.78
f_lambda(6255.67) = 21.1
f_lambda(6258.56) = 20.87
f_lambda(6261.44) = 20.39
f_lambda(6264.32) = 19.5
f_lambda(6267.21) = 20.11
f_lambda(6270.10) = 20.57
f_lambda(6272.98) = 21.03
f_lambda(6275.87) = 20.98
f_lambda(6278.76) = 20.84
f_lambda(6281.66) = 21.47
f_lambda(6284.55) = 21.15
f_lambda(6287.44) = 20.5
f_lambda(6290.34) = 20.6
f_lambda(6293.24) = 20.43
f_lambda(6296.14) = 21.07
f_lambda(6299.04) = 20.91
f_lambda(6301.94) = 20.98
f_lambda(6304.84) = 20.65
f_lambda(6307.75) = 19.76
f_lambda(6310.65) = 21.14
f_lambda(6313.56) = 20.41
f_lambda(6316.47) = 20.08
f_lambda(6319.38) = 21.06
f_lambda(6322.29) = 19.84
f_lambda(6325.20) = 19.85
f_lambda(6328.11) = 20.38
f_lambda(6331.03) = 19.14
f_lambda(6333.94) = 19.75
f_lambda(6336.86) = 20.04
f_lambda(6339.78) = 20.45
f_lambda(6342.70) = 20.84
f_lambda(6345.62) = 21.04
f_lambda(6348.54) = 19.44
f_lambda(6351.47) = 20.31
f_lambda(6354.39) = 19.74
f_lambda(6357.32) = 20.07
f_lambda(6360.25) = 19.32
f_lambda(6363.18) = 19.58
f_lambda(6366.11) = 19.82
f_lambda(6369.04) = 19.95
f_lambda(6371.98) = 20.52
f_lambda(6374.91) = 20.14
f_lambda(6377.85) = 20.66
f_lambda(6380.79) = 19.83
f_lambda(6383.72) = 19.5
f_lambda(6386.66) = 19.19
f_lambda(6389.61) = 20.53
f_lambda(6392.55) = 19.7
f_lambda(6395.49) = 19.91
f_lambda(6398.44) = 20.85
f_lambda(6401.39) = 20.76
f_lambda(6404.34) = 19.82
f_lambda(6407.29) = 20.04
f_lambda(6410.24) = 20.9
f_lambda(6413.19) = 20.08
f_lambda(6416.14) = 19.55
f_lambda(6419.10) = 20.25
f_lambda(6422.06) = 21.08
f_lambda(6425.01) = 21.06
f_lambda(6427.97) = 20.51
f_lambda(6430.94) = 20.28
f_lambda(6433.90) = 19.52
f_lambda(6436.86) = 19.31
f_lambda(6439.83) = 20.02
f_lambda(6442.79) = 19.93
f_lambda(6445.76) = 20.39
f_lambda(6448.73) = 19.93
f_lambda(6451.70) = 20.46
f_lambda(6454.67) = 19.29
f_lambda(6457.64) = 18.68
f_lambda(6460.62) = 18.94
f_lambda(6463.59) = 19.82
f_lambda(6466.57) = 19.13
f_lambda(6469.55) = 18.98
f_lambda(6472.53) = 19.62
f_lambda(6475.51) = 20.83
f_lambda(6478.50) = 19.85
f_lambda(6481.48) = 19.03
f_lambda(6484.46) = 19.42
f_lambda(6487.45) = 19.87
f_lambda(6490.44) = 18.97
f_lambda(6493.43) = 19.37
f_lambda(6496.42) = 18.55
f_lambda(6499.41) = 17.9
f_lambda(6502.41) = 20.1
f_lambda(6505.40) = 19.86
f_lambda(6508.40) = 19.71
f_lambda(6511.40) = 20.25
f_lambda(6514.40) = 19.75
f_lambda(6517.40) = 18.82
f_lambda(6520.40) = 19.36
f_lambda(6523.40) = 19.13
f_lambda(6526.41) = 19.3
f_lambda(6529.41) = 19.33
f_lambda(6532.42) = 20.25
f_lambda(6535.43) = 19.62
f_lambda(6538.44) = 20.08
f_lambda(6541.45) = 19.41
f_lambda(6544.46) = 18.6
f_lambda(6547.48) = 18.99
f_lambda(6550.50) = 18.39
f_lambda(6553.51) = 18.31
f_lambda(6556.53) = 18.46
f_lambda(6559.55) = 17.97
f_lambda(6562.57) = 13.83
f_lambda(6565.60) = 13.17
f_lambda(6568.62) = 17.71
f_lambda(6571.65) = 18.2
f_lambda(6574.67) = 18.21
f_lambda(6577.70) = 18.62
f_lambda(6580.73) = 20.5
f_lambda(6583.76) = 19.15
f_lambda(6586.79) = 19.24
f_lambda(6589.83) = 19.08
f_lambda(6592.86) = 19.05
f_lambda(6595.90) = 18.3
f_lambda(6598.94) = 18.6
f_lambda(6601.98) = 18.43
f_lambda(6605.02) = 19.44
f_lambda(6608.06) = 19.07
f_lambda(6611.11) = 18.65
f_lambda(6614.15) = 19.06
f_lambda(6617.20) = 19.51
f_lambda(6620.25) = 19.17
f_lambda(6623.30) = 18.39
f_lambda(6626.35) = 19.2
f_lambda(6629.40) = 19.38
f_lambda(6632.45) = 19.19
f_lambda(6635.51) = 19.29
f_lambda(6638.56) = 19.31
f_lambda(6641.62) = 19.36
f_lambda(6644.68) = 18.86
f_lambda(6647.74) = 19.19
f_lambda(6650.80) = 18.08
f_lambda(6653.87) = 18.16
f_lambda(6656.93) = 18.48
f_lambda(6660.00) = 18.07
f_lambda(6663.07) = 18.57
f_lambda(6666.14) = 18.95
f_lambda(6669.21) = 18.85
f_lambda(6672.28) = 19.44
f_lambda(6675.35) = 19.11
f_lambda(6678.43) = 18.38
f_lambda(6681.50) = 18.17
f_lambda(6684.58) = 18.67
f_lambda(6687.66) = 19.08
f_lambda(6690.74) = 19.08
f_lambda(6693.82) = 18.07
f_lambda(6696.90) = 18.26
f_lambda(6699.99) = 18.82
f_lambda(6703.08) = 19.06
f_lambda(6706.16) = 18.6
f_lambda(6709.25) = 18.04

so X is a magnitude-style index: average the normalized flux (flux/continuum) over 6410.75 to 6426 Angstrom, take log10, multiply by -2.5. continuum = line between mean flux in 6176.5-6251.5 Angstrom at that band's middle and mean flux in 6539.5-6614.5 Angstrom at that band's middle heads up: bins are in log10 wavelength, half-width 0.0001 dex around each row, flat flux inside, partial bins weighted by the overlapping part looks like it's -0.05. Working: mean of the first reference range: 21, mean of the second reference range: 18.3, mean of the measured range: 20.4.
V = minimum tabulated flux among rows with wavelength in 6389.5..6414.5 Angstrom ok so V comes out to 19.7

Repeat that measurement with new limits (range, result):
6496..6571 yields 13.17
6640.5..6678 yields 18.07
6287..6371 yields 19.14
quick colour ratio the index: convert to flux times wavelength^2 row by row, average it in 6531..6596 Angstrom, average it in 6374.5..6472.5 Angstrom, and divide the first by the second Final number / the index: 0.96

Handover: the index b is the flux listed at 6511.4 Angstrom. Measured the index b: 20.25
